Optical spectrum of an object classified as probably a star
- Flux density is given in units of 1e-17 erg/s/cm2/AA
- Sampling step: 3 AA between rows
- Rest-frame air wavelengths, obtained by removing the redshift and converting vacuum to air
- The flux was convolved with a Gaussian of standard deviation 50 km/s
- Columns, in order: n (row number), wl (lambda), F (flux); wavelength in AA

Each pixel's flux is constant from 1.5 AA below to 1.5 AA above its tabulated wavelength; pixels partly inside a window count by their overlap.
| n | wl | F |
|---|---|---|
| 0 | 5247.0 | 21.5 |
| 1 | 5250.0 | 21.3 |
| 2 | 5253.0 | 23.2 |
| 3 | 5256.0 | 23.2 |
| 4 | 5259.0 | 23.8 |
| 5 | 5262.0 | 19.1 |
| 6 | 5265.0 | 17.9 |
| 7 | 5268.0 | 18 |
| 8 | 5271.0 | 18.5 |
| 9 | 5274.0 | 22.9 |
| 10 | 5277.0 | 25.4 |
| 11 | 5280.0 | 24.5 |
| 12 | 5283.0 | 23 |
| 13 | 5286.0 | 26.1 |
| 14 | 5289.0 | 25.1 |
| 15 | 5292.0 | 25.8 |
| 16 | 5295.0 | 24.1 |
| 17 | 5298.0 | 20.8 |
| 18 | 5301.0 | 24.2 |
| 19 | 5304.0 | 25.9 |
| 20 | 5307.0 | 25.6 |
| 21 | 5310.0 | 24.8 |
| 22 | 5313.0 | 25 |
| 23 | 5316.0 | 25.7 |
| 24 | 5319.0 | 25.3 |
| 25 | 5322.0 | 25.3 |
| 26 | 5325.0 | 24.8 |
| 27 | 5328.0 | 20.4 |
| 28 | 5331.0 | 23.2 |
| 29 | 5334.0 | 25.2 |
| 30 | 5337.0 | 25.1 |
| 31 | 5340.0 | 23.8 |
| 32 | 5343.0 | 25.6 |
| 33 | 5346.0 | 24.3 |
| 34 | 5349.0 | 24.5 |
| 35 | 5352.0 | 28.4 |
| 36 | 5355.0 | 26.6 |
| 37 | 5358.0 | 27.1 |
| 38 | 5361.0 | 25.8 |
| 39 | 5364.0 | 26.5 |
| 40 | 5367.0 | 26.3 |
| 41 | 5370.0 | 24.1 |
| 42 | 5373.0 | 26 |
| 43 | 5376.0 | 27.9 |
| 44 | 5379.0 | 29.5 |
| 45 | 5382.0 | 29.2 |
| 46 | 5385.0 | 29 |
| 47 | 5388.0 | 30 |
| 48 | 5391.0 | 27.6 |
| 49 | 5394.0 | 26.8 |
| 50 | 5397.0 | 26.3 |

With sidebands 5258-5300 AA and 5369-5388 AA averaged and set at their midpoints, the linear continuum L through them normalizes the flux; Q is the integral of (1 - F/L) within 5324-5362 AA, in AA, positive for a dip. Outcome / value 1.5 AA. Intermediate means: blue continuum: 22.5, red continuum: 27.9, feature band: 25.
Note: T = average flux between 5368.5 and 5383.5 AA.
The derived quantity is 27.3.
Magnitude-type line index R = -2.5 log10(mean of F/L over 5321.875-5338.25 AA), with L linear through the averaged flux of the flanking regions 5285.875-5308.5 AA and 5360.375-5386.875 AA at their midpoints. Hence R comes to 0.08 mag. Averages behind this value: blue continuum 24.6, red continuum 27.2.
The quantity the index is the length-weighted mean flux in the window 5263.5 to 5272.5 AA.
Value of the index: 18.1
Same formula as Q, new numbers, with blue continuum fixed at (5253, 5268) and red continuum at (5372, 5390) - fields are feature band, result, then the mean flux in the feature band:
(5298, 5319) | -0.8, 24.9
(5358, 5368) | 0.4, 26.3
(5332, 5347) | 0.7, 24.8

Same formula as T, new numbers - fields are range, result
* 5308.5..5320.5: 25.2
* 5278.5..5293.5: 24.9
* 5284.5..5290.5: 25.6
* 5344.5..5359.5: 26.2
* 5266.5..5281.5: 21.9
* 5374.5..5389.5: 29.1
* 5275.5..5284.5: 24.3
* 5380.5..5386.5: 29.1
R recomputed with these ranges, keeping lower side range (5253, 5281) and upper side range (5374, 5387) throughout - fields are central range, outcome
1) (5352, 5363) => 0.02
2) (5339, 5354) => 0.05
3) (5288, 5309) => -0.04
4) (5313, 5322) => -0.03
